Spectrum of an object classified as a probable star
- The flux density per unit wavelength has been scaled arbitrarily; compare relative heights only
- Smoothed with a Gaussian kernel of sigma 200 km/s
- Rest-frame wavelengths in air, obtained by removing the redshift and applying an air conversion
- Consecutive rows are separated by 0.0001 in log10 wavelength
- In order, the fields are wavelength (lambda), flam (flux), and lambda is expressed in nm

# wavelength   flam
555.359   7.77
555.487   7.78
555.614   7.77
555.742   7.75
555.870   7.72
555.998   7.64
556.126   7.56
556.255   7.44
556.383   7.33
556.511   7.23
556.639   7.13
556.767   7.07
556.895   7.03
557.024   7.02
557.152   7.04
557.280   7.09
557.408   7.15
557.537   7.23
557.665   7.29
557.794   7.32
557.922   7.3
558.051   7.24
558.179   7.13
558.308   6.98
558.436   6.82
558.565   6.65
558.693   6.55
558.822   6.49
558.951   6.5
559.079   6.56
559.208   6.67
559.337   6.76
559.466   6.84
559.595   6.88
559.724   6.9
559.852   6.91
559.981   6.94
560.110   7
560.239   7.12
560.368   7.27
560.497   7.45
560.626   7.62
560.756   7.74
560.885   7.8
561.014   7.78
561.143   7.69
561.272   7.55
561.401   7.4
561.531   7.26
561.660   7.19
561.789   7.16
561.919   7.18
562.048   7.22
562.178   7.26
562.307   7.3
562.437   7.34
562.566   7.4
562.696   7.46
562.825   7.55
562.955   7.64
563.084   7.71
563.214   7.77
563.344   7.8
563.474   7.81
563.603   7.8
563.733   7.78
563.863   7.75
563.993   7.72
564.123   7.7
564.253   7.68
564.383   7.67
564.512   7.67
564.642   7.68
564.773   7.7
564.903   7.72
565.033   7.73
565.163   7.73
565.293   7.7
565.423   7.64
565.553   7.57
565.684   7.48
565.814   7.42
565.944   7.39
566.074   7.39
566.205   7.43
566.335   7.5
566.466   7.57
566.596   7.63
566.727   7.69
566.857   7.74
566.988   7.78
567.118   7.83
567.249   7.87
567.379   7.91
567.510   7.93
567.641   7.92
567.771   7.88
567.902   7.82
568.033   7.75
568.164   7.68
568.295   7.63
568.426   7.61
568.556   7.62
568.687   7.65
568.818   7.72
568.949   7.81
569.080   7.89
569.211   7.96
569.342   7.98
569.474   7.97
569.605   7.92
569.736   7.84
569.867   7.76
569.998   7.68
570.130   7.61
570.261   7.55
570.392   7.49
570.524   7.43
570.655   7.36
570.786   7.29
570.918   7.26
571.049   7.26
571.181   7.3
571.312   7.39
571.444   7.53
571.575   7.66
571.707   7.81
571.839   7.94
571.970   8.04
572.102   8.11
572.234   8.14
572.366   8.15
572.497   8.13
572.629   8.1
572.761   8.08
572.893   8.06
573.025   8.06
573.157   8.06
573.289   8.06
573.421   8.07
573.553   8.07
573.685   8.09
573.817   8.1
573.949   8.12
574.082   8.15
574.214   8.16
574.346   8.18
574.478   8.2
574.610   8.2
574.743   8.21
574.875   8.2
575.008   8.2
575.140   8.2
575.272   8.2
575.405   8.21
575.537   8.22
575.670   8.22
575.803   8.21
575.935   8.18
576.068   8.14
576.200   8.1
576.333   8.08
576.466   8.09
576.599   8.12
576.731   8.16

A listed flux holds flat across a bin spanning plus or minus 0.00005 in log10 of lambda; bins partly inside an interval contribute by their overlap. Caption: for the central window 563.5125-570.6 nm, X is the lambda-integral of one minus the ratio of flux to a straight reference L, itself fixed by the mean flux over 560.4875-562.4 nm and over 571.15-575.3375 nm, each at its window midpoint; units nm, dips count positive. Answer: 0.02 nm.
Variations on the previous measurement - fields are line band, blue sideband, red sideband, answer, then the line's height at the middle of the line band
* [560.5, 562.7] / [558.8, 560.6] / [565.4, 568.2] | -0.10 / 7.11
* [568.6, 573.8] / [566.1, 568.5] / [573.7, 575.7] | 0.11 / 7.97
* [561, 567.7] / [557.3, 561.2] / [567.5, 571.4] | -0.21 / 7.37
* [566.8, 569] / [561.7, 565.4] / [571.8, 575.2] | 0.01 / 7.82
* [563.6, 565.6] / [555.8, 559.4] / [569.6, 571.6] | -0.11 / 7.31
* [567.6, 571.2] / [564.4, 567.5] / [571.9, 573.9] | 0.09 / 7.87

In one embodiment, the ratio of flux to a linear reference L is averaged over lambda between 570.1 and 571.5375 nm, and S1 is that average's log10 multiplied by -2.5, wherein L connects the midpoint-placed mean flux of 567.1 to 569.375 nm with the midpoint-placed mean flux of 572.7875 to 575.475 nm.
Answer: 0.076 mag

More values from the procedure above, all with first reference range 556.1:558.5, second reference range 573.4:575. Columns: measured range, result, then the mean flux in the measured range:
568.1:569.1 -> 0.02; 7.7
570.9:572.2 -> 0.05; 7.66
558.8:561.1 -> 0.04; 7.09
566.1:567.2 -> 0.01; 7.64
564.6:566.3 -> 0.01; 7.58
